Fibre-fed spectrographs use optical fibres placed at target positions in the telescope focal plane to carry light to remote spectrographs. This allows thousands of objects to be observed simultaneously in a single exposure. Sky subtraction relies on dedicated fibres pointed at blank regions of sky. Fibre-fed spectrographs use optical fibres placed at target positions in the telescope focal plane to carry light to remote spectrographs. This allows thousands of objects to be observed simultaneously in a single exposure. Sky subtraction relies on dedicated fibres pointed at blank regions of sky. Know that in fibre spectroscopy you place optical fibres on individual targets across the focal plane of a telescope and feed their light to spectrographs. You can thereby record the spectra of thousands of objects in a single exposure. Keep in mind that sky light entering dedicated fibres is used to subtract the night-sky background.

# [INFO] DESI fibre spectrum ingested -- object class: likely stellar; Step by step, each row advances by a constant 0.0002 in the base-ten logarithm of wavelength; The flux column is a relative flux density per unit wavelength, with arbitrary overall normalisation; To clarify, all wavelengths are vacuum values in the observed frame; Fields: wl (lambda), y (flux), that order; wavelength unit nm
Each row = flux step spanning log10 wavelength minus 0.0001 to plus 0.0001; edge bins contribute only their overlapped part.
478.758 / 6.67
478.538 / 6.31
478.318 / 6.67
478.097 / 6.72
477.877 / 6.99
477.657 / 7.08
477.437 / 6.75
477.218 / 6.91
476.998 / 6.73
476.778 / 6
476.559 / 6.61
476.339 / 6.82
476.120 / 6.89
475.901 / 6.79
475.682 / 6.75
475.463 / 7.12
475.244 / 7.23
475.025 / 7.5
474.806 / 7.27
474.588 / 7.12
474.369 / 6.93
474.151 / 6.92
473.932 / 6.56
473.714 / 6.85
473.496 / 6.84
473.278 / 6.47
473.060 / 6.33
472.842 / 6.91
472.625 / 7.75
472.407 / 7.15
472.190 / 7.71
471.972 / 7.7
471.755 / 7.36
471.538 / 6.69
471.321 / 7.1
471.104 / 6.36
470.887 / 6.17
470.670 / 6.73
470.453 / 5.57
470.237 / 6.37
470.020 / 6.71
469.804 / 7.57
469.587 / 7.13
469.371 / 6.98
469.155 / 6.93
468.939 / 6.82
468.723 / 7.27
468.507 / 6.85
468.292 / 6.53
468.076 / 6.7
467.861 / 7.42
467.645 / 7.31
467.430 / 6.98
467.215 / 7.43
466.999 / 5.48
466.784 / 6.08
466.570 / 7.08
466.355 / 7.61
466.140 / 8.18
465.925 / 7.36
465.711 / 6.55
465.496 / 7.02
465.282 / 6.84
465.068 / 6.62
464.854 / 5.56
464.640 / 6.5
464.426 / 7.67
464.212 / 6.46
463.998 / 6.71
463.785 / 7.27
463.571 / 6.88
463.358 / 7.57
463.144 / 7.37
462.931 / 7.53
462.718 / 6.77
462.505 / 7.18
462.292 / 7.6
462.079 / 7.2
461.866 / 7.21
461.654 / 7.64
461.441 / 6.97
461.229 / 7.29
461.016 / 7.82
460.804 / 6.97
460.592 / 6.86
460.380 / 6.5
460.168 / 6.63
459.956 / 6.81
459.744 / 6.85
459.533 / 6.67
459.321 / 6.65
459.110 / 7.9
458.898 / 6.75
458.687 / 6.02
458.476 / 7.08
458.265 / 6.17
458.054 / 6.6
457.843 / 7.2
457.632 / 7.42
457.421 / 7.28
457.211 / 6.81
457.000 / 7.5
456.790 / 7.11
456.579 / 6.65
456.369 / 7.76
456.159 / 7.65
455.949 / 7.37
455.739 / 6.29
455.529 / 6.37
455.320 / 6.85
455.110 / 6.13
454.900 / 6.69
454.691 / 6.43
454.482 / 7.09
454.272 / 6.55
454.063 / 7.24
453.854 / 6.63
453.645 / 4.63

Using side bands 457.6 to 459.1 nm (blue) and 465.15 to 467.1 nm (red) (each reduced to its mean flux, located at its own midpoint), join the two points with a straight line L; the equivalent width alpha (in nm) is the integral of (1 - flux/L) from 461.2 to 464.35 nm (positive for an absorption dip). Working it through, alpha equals -0.15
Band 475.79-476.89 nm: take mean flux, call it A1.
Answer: 6.62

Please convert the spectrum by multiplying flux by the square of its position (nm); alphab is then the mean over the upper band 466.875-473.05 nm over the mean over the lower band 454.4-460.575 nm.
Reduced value 1.06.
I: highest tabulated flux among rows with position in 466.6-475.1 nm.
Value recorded 7.75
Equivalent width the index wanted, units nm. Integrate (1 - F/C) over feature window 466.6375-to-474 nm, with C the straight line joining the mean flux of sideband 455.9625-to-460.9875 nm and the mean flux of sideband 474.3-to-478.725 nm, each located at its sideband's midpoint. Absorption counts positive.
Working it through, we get 0.05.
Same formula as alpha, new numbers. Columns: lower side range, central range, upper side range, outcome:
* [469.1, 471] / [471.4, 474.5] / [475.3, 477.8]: -0.13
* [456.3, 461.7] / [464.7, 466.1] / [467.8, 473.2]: 0.04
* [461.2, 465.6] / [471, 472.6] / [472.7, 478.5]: -0.07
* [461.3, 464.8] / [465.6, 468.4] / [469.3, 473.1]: 0.02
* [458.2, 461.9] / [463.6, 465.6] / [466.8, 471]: 0.03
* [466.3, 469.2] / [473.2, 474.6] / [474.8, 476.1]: 0.05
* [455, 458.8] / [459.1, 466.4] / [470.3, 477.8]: -0.17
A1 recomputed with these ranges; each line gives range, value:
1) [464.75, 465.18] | 6.11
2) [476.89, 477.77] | 6.87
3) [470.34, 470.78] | 6.15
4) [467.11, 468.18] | 7.17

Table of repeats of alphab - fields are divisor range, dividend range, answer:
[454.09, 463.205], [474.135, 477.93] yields 1.07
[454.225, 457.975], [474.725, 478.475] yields 1.08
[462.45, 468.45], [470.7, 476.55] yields 1.04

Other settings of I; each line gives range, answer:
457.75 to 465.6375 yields 7.9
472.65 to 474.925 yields 7.27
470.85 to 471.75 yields 7.1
